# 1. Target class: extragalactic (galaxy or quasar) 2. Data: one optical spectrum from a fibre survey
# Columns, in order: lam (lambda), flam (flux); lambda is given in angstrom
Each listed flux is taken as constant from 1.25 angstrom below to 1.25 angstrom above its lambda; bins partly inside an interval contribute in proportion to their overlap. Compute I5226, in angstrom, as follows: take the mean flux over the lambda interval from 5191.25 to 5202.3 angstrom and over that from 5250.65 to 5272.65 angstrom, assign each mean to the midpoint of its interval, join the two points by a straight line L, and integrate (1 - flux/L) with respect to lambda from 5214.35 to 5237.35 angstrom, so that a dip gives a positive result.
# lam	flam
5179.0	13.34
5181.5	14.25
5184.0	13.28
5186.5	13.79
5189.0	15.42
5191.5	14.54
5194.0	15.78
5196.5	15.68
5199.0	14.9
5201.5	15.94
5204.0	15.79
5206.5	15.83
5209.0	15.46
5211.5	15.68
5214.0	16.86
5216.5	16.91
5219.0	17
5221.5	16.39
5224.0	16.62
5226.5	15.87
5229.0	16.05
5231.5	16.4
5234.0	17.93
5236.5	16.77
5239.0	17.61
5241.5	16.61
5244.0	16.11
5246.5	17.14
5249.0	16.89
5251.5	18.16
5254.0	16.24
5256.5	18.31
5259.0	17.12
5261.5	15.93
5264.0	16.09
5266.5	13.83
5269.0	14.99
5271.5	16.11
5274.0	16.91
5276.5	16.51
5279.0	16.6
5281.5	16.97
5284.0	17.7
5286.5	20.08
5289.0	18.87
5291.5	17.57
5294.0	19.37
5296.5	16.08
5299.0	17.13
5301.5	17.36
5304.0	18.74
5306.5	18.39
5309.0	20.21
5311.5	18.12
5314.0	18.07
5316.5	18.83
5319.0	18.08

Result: -1.3 angstrom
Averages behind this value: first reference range 15.4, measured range 16.7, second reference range 16.3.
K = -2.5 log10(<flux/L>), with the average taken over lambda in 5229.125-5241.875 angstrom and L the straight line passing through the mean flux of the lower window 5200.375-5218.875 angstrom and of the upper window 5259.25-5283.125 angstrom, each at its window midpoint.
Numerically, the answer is -0.059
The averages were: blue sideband 16.1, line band 17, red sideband 16.1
